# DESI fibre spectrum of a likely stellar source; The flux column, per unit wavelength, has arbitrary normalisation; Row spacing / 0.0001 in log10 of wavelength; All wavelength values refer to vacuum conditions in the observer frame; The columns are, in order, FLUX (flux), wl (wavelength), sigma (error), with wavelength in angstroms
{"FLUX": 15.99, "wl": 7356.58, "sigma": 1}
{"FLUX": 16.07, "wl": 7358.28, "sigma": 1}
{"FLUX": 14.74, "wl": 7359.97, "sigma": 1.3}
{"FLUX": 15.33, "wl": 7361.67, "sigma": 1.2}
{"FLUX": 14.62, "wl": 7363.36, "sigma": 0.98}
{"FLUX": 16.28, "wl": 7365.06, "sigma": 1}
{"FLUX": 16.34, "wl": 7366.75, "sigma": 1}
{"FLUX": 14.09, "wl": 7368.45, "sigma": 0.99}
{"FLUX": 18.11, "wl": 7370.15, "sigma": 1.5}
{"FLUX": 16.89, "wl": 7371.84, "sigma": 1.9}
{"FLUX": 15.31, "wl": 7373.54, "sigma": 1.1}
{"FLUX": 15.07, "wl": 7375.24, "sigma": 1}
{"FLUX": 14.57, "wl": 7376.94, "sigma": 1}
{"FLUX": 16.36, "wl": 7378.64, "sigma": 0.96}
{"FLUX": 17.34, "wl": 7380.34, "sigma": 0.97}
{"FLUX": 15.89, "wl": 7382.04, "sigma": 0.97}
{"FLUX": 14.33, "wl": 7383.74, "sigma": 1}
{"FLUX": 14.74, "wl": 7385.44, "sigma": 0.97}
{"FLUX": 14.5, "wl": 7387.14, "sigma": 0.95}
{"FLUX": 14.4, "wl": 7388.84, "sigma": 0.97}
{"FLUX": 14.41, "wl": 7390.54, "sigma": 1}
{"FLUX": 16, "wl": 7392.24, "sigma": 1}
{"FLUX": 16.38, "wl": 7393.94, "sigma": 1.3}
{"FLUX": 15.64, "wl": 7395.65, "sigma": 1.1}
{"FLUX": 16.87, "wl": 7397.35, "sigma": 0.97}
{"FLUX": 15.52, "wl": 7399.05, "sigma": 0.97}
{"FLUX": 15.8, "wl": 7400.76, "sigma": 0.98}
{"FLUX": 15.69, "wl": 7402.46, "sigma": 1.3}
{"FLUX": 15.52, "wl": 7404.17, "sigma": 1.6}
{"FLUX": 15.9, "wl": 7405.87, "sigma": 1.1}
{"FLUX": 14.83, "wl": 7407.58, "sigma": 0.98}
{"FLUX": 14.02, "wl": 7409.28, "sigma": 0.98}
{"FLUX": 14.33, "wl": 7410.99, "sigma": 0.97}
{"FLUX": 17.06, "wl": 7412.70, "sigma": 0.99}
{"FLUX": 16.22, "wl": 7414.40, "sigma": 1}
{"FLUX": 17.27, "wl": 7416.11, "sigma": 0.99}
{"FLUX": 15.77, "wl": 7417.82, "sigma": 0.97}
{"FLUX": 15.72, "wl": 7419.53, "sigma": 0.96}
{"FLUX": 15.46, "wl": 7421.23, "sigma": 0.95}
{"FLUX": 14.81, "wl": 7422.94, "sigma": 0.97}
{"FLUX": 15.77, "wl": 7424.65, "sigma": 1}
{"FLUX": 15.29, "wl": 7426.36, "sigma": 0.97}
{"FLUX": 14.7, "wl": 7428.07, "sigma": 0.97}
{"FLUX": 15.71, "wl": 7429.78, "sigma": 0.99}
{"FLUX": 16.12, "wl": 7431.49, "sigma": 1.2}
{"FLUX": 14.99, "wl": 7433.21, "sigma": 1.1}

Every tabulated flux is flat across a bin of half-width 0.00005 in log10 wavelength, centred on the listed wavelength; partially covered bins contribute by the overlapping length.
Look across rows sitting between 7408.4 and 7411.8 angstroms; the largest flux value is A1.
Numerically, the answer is 14.33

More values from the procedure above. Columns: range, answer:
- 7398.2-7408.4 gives 15.9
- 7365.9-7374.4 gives 18.11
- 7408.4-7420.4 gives 17.27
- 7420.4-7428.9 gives 15.77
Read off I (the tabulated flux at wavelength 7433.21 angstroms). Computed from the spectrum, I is 14.99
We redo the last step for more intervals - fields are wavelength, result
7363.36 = 14.62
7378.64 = 16.36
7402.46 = 15.69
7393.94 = 16.38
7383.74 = 14.33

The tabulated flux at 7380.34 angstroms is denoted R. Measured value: 17.34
